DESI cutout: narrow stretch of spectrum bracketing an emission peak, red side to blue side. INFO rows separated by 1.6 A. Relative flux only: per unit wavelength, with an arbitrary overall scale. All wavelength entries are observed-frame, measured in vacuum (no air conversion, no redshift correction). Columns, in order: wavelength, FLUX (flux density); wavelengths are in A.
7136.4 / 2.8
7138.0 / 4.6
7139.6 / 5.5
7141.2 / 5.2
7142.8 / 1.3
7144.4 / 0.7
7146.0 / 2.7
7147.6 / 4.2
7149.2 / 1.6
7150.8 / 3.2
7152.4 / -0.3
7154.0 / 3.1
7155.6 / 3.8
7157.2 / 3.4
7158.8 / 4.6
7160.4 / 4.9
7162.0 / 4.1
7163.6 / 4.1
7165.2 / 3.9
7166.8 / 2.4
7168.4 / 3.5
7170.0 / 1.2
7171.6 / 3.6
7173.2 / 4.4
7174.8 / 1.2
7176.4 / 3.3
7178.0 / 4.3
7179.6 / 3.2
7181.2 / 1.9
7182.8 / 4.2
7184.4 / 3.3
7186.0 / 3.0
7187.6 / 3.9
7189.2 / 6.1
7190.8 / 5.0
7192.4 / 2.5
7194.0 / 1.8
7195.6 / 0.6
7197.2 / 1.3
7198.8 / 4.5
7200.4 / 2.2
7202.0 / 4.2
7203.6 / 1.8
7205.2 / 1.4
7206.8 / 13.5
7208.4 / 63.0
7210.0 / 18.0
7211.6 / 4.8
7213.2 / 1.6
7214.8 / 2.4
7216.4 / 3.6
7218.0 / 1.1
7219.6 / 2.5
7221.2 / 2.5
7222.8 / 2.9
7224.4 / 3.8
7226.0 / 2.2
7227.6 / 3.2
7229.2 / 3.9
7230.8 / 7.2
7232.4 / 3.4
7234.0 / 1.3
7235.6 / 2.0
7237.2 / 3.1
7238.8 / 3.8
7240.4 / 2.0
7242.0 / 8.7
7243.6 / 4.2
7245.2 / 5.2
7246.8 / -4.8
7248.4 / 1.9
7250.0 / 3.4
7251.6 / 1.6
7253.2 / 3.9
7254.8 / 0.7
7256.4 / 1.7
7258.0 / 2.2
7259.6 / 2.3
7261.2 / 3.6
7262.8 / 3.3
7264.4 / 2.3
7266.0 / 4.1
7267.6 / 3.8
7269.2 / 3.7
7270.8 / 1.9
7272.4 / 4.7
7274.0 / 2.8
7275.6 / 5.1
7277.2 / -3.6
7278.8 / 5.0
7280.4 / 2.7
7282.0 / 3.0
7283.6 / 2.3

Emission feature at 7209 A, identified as H-alpha 6563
